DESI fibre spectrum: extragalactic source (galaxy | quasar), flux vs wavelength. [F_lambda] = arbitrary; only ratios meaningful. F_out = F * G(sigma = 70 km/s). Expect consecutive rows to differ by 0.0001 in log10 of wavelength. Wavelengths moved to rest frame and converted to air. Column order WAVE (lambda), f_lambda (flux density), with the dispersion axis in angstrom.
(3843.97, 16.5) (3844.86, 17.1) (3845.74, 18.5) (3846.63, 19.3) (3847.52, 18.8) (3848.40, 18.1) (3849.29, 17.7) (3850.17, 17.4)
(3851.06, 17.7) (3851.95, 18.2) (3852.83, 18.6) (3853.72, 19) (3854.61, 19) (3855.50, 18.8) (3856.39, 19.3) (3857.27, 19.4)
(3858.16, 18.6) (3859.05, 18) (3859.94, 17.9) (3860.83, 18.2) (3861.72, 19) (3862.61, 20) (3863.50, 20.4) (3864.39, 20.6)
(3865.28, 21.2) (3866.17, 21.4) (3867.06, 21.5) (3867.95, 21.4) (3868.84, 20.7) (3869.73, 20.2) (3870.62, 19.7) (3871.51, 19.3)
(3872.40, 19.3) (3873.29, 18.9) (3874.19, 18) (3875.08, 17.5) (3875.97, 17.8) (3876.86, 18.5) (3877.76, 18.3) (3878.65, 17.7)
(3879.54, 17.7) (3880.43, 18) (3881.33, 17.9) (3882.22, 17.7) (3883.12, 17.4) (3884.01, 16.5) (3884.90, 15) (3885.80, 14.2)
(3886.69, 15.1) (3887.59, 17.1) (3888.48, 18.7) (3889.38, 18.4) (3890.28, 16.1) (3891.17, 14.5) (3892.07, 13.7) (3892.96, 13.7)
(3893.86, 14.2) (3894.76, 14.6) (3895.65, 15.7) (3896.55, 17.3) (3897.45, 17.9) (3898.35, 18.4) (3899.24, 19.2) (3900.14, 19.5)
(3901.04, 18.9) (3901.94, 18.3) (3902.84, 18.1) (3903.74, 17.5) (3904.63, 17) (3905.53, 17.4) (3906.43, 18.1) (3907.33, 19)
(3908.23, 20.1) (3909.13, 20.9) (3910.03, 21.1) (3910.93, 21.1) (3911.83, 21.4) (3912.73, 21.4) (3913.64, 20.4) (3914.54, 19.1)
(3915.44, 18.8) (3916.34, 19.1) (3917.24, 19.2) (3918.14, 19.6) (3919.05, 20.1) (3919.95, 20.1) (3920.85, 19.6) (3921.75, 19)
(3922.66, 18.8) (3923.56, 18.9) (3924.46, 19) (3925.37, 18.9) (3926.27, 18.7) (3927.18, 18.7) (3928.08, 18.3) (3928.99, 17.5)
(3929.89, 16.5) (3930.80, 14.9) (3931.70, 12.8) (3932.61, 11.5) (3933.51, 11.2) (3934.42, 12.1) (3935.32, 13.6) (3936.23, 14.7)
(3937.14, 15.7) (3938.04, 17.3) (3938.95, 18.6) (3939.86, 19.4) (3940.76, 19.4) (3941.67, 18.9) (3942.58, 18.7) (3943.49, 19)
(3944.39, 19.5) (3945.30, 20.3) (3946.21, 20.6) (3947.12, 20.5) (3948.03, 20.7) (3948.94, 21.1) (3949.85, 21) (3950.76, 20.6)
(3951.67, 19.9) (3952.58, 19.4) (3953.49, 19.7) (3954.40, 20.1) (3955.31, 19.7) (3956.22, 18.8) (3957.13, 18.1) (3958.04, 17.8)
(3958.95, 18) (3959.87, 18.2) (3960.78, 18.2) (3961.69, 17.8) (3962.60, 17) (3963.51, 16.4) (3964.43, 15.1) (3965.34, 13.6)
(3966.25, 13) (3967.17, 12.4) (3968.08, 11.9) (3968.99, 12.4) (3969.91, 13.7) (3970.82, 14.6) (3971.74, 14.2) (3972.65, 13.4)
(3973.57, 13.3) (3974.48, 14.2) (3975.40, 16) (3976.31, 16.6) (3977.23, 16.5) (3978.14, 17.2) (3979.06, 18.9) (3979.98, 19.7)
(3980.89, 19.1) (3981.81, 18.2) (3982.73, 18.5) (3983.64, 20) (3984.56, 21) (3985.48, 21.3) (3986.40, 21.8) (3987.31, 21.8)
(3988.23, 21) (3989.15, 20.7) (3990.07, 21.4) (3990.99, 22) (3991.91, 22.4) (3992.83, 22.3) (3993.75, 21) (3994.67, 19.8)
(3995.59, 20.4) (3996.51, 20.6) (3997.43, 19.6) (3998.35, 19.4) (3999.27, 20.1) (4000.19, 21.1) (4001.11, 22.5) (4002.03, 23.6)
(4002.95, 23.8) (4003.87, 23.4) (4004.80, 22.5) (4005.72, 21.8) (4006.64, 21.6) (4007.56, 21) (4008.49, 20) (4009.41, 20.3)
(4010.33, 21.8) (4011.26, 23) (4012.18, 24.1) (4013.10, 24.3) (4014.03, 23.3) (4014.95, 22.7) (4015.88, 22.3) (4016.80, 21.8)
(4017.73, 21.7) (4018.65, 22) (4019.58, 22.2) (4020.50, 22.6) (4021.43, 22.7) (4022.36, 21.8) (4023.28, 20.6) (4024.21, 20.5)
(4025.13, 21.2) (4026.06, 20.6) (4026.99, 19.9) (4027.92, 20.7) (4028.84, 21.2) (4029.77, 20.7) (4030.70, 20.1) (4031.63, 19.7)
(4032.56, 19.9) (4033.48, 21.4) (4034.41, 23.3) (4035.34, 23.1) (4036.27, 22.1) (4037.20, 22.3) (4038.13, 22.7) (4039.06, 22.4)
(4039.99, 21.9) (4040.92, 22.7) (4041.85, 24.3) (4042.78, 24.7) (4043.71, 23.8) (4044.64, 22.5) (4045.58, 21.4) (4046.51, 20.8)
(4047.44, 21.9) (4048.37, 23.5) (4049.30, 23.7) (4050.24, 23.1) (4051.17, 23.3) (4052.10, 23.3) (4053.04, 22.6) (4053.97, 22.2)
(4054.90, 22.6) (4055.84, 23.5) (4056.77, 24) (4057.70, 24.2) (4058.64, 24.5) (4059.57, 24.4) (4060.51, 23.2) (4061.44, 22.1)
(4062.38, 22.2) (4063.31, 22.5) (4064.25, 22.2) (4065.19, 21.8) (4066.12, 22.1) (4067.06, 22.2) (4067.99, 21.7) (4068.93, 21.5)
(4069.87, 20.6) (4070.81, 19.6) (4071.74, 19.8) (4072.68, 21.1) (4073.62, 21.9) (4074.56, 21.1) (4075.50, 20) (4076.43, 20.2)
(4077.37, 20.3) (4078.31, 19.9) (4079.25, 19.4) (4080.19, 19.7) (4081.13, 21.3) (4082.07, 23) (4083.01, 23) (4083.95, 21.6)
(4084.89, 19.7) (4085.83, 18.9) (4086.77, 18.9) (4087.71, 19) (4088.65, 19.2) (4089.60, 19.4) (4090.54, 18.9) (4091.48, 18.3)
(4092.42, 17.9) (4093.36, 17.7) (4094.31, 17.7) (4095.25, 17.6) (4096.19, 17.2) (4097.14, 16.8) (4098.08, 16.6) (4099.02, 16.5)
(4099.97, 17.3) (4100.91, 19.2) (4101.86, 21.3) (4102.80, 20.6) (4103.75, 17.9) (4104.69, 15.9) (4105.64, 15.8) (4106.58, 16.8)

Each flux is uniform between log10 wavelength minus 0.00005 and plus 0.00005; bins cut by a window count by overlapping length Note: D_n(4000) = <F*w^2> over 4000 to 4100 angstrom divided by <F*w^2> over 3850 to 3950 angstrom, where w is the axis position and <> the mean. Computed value 1.27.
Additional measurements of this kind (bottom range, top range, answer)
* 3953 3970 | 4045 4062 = 1.46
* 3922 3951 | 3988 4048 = 1.28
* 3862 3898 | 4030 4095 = 1.32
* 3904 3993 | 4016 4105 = 1.23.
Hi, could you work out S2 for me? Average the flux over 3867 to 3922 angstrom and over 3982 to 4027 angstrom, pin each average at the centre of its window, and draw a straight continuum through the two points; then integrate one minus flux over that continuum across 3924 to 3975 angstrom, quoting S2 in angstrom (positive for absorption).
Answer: 7.4 angstrom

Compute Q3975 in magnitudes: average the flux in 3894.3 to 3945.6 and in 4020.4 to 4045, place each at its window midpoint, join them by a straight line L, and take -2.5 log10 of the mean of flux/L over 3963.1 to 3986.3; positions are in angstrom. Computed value 0.23 mag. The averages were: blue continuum 18.1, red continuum 21.8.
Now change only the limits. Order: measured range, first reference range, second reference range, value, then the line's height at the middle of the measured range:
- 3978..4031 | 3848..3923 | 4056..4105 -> -0.09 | 19.6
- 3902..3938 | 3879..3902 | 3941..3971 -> -0.05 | 17.2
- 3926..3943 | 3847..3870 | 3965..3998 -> 0.14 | 18.4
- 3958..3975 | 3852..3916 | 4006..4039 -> 0.34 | 20.4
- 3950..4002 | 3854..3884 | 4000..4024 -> 0.17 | 21.4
